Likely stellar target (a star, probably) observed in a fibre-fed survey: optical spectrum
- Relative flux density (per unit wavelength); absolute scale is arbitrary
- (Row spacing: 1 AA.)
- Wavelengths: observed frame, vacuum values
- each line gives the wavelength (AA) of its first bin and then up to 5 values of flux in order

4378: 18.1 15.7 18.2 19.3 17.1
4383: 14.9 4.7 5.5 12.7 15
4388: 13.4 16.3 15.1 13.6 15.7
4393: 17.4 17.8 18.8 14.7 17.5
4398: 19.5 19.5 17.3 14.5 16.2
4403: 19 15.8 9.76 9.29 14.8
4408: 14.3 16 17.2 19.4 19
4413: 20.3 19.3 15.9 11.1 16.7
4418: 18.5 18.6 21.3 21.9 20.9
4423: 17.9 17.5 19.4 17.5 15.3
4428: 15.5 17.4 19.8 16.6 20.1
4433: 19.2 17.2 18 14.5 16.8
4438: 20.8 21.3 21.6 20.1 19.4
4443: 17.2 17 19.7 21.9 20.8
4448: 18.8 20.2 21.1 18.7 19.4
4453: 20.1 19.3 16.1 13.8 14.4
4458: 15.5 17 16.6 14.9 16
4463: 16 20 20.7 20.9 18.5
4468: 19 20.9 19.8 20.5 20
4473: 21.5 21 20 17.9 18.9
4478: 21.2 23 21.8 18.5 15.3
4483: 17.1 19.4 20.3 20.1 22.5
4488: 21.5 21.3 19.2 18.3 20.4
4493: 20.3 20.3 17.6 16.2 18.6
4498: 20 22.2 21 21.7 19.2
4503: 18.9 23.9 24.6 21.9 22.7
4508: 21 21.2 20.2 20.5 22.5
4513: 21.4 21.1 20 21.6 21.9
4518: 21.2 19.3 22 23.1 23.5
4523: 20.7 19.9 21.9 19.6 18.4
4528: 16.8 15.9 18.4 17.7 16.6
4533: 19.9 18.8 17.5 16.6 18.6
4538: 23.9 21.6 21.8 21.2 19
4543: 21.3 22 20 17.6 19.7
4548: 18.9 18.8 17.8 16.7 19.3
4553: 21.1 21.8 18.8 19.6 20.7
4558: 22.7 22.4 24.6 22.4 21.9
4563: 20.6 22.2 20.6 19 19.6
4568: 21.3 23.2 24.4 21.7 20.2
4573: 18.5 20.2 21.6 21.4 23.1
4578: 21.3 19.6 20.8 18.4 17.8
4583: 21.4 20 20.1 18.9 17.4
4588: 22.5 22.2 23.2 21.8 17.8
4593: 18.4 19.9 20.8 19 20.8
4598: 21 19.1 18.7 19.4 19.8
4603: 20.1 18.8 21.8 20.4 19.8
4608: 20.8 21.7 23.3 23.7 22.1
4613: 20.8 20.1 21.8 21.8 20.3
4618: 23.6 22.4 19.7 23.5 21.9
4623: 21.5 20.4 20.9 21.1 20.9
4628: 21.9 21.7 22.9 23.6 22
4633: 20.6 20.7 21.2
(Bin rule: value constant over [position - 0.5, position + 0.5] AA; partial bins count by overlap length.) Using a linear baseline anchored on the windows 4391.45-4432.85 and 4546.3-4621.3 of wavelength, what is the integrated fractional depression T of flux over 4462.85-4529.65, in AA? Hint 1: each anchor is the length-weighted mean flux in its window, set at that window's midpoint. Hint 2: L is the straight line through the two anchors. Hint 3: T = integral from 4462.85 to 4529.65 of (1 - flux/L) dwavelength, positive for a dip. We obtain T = -4.91 AA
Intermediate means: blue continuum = 17.2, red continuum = 20.7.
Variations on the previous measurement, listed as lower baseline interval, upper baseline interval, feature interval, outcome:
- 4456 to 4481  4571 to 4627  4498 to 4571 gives -2.8 AA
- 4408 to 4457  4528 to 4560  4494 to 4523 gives -2.7 AA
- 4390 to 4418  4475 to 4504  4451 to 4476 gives 0.5 AA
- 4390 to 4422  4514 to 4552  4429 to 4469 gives -1.4 AA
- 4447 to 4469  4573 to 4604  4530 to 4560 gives -0.5 AA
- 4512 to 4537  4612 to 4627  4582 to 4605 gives 1.0 AA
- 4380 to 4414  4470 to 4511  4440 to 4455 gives -1.1 AA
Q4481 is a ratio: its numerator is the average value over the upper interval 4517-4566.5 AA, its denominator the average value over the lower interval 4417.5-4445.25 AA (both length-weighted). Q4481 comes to 1.08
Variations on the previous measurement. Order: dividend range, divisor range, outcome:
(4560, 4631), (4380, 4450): 1.22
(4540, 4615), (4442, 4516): 1.05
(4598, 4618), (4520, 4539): 1.07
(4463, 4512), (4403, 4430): 1.19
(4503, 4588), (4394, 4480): 1.13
